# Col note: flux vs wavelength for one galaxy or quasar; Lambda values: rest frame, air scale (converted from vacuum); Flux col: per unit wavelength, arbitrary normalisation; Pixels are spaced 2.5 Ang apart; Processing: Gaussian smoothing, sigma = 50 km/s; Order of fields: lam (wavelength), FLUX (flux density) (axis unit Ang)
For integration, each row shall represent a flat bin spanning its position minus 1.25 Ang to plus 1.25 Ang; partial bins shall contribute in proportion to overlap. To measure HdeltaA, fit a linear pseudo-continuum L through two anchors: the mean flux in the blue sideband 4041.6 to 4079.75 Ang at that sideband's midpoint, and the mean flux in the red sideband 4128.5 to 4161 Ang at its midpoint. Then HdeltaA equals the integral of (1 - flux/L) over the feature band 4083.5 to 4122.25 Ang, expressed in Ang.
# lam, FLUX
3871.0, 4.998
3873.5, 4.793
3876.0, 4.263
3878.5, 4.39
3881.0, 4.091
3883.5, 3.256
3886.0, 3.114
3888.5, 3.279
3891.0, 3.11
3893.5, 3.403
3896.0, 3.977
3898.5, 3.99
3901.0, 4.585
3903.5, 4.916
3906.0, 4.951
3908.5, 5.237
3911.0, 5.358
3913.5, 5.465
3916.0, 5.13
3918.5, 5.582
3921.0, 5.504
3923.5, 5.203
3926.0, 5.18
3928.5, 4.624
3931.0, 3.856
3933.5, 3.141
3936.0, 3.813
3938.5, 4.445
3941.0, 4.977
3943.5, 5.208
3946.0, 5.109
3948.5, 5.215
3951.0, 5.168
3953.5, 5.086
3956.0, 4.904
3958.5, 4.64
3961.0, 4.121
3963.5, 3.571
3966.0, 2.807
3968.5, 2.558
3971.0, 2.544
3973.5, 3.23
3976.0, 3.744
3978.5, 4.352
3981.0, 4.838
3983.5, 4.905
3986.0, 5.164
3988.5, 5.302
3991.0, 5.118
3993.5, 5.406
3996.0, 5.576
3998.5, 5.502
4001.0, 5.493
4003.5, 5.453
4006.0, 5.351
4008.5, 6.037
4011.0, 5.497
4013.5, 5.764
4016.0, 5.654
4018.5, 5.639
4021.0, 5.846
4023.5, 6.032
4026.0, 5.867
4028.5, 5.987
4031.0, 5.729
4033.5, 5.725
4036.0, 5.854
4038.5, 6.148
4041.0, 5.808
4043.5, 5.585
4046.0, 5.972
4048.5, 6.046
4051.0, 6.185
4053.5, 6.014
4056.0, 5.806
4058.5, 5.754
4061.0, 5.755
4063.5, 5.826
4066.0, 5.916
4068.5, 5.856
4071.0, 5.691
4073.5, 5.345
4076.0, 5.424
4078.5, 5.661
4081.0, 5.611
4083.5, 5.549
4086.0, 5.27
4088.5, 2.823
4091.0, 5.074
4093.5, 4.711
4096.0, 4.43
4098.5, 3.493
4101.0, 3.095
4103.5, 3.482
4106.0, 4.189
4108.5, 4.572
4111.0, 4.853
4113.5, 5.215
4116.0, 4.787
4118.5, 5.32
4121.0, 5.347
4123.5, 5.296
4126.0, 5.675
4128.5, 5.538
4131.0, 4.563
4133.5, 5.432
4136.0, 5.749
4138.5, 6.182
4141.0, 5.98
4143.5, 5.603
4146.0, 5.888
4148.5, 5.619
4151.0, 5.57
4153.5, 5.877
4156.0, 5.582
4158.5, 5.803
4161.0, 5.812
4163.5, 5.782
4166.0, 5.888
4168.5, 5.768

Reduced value 8.4 Ang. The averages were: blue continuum 5.79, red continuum 5.66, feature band 4.48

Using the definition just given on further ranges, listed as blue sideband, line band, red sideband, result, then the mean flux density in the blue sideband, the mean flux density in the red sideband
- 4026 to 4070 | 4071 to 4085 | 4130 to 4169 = 0.7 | 5.88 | 5.7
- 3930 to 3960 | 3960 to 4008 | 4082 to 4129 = 1.4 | 4.63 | 4.66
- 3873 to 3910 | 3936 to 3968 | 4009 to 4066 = 1.8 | 4.08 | 5.84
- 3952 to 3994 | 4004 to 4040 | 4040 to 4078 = -4.7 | 4.24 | 5.8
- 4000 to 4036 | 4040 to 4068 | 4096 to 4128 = -3.0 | 5.73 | 4.63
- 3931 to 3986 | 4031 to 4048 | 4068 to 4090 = -3.3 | 4.22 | 5.23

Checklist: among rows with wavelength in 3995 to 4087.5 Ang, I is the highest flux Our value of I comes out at 6.185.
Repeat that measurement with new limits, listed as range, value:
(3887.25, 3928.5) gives 5.582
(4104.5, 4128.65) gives 5.675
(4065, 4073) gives 5.916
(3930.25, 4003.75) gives 5.576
